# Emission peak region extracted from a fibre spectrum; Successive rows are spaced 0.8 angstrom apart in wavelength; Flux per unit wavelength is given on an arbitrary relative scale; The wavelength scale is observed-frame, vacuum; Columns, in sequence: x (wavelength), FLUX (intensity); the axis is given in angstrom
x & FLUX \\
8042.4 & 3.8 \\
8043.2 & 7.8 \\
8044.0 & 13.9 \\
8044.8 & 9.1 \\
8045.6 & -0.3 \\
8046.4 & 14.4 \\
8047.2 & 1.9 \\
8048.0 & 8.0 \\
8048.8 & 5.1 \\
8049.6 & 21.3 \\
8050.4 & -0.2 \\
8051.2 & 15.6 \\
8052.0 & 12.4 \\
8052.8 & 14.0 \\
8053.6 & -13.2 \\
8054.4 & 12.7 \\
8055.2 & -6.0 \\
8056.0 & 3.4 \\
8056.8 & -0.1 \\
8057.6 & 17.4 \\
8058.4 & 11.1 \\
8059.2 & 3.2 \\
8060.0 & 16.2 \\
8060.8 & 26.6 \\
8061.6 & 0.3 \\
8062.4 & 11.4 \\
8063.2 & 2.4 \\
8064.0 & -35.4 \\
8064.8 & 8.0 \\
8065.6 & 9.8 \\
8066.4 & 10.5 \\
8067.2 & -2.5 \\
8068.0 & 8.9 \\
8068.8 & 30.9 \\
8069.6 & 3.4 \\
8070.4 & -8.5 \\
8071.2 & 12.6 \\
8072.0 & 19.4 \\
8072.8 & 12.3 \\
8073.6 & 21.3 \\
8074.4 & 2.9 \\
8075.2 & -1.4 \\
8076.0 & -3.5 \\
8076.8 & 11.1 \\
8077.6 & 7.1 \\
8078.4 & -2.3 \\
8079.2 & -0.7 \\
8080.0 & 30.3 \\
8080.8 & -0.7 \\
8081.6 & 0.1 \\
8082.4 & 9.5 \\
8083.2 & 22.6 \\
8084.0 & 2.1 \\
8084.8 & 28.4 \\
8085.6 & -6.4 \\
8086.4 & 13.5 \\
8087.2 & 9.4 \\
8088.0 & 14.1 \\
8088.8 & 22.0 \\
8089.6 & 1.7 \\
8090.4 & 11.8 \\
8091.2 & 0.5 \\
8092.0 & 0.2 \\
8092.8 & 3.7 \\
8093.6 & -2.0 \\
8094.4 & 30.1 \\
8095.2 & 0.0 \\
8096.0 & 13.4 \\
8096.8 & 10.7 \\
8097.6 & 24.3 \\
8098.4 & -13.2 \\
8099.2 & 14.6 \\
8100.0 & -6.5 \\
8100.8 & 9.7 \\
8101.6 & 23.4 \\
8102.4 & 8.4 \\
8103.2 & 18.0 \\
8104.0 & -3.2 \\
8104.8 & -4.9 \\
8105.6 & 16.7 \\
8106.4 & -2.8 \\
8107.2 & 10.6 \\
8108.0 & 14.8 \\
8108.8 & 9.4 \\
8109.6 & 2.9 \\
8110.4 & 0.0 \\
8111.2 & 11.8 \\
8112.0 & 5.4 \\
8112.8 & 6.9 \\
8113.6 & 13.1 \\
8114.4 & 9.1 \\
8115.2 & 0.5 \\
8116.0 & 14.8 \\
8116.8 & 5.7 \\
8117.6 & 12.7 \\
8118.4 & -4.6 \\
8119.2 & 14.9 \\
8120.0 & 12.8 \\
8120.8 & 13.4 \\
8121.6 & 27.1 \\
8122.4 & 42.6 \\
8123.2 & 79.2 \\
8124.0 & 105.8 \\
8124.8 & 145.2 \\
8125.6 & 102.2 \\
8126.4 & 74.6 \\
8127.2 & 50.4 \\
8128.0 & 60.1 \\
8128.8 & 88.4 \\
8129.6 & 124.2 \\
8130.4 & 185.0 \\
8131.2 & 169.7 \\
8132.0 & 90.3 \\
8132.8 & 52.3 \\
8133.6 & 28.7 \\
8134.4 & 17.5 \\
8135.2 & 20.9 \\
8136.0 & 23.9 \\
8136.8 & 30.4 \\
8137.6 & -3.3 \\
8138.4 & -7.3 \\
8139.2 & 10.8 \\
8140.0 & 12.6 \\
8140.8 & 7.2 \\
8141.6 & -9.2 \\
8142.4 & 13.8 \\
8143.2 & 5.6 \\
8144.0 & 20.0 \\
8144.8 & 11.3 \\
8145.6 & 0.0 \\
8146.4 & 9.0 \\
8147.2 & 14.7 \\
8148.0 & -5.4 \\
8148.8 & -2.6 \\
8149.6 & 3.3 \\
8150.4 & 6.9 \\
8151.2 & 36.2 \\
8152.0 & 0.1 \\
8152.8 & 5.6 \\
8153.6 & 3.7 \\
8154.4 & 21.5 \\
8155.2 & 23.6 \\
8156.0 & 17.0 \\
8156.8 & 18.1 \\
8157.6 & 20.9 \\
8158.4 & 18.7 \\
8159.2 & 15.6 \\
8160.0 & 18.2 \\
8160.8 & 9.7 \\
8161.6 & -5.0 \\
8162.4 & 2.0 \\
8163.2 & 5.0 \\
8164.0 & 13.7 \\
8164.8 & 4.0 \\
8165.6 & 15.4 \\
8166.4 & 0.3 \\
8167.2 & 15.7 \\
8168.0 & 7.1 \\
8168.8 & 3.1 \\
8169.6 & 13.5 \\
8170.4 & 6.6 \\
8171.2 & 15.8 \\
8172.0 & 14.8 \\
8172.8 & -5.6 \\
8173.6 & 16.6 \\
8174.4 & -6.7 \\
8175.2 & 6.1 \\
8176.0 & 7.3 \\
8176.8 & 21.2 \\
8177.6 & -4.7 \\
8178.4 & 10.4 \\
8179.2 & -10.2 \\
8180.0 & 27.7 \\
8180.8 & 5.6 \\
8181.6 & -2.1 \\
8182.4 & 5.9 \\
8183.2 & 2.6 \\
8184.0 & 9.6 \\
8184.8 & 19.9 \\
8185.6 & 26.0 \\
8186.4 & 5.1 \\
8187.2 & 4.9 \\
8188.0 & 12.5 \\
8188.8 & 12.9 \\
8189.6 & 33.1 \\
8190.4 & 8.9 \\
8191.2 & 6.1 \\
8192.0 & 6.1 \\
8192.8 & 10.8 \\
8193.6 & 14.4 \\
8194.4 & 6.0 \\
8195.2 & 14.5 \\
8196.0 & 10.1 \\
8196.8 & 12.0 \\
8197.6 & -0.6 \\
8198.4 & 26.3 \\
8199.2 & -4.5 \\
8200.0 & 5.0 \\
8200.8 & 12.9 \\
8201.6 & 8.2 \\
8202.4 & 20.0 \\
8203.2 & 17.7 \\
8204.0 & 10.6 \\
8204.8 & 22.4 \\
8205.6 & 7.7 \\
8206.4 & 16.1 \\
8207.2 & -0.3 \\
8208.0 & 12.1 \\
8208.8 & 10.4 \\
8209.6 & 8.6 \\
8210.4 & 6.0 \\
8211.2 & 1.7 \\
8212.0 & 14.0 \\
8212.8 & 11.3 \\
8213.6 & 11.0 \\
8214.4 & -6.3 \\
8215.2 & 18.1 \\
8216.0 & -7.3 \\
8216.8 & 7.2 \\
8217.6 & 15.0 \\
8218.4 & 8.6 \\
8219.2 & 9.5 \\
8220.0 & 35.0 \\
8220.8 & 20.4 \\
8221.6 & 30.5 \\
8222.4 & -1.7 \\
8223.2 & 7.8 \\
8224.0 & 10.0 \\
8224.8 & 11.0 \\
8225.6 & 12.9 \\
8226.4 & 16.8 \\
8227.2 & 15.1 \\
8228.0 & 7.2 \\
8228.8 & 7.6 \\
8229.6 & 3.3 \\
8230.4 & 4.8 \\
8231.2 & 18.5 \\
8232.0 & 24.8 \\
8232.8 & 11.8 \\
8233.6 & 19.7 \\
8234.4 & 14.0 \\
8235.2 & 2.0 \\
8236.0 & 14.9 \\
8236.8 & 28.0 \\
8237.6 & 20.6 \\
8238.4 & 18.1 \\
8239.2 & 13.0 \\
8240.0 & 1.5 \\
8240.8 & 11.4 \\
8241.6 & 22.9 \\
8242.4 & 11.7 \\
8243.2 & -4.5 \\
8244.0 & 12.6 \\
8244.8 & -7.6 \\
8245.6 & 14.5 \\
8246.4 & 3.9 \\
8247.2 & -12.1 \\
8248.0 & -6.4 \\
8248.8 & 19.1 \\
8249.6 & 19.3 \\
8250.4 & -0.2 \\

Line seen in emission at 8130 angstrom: [O II]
